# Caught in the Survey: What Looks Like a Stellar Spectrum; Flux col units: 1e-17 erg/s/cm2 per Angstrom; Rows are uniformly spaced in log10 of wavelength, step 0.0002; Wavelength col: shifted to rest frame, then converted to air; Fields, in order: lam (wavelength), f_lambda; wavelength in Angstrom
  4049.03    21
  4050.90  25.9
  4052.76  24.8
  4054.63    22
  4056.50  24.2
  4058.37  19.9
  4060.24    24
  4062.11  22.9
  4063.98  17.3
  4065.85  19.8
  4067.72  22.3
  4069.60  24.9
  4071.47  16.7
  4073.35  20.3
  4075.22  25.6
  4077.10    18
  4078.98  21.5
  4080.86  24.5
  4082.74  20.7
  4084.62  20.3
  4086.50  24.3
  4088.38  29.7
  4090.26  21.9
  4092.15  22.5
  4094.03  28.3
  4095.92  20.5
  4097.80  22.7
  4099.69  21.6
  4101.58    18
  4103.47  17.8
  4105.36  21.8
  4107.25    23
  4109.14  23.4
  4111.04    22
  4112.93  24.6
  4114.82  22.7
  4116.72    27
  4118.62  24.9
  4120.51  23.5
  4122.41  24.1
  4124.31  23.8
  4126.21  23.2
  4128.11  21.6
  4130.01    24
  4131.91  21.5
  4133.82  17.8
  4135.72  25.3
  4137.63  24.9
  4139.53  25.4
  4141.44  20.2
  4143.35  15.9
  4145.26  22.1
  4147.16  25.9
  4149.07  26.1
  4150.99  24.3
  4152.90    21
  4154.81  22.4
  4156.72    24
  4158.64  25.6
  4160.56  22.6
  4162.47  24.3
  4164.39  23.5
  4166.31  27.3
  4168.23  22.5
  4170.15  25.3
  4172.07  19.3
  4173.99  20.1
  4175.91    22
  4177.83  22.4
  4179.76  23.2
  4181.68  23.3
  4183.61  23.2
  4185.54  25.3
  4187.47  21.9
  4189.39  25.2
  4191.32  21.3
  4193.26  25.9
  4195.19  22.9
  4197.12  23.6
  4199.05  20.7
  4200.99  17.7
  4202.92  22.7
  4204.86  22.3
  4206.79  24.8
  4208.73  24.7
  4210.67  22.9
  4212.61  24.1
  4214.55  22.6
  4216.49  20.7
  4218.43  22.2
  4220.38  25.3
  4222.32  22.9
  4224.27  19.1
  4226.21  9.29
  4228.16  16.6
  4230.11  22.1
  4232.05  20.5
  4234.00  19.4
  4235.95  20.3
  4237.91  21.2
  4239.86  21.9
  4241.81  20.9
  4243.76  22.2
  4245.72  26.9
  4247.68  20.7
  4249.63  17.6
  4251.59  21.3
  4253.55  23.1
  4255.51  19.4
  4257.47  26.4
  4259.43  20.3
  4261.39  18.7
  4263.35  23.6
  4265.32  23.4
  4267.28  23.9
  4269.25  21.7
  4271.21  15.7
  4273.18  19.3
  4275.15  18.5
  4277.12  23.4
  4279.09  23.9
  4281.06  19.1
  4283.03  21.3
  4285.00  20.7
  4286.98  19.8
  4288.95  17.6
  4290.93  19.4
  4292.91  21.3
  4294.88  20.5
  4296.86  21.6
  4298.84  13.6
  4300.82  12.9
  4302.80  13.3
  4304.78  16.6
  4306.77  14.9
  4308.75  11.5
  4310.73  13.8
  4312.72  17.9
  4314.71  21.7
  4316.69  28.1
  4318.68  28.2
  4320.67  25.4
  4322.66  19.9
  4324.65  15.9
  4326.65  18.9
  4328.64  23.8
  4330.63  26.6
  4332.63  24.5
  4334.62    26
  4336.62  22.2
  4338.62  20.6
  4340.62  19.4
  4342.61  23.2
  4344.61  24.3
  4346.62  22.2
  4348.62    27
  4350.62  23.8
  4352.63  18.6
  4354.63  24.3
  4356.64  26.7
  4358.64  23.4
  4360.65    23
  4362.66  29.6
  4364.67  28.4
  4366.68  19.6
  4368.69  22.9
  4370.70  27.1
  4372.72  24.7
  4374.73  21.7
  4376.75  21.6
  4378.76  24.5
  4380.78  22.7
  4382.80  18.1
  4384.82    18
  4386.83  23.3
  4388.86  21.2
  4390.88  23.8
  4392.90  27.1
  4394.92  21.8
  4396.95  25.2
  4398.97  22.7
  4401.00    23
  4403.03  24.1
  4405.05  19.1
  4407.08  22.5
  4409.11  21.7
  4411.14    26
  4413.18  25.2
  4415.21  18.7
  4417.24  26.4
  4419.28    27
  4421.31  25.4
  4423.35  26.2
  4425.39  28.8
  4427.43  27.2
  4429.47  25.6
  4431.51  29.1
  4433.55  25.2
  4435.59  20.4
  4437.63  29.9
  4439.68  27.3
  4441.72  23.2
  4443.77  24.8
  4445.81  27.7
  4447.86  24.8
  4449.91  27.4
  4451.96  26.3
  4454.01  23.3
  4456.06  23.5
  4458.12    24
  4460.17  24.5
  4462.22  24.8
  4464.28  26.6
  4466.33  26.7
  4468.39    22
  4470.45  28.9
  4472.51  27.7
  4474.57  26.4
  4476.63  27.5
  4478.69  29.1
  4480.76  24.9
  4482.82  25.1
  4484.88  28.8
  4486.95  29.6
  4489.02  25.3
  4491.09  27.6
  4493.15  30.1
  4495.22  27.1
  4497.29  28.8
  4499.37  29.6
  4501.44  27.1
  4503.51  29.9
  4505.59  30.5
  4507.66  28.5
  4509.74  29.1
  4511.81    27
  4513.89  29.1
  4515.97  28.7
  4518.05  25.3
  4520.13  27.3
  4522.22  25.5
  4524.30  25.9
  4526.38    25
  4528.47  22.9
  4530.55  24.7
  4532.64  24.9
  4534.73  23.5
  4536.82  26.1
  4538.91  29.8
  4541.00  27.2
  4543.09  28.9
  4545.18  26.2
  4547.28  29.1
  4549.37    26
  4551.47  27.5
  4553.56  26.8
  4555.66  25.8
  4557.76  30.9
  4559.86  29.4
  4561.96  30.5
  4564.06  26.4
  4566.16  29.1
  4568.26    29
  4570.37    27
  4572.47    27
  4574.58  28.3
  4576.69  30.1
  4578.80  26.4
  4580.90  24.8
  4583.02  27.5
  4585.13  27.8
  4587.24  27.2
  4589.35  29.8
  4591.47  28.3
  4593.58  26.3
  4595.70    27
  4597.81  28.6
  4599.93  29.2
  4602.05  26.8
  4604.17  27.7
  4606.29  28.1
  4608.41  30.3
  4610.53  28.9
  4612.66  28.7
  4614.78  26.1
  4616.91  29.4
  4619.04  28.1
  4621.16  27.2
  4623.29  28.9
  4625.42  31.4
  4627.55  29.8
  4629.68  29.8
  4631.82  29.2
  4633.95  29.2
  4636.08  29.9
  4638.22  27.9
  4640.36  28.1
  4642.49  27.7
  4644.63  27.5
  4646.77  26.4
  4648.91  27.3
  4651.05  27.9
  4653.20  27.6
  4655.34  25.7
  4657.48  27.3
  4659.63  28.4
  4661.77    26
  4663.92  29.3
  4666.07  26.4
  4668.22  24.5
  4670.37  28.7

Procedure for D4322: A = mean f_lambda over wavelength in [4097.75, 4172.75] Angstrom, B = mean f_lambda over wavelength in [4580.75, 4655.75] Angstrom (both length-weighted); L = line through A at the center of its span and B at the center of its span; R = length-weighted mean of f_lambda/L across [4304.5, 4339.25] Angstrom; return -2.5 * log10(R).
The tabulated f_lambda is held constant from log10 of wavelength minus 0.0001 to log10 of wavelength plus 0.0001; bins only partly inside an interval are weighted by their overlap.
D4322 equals 0.19 mag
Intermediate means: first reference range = 22.9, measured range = 21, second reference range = 28.2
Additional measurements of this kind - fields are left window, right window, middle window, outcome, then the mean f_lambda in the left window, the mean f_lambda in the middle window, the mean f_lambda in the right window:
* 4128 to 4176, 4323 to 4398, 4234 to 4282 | 0.08 mag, 22.9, 21.4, 23.1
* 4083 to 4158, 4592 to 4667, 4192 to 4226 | 0.07 mag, 22.9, 22.3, 28.1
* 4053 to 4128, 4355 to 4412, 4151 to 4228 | 0.01 mag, 22.5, 22.5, 23.3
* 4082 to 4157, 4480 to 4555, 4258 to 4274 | 0.17 mag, 22.9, 21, 27.2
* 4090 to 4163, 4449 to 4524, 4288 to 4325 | 0.31 mag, 22.9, 18.7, 27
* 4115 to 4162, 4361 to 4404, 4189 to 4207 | 0.03 mag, 23.2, 22.5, 23.4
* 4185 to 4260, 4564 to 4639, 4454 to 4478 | 0.01 mag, 21.8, 25.6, 28.3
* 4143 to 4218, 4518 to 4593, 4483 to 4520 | -0.07 mag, 23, 28.3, 27.2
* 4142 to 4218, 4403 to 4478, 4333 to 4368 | 0.04 mag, 22.9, 23.7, 25.3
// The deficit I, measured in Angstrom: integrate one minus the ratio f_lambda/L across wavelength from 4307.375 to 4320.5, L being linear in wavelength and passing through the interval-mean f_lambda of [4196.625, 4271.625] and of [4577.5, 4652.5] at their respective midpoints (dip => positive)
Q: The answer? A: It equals 1.4 Angstrom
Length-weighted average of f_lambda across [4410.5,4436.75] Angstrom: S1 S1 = 25.5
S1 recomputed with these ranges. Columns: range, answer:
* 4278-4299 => 20.2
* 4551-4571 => 28.3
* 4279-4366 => 21.2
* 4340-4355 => 22.9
